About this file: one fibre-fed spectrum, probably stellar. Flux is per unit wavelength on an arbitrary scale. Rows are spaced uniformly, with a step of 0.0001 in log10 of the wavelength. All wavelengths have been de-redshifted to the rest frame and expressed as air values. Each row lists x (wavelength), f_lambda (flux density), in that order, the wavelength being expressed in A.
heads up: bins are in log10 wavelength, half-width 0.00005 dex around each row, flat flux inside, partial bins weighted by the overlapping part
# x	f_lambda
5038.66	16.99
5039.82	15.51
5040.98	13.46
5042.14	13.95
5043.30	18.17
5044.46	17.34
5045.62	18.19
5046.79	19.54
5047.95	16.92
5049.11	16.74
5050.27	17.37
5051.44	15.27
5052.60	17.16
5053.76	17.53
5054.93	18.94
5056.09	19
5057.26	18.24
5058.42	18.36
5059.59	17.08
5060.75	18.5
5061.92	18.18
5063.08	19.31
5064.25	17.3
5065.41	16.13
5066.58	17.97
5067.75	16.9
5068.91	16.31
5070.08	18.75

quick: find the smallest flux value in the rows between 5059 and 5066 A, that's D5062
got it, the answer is 16.13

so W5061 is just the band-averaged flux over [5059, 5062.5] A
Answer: 17.9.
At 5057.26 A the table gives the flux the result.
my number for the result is 18.24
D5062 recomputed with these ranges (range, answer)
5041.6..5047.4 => 13.95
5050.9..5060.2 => 15.27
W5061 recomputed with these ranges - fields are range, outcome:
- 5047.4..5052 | 16.6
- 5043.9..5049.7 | 17.7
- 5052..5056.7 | 18.1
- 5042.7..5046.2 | 17.9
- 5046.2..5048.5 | 18.2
